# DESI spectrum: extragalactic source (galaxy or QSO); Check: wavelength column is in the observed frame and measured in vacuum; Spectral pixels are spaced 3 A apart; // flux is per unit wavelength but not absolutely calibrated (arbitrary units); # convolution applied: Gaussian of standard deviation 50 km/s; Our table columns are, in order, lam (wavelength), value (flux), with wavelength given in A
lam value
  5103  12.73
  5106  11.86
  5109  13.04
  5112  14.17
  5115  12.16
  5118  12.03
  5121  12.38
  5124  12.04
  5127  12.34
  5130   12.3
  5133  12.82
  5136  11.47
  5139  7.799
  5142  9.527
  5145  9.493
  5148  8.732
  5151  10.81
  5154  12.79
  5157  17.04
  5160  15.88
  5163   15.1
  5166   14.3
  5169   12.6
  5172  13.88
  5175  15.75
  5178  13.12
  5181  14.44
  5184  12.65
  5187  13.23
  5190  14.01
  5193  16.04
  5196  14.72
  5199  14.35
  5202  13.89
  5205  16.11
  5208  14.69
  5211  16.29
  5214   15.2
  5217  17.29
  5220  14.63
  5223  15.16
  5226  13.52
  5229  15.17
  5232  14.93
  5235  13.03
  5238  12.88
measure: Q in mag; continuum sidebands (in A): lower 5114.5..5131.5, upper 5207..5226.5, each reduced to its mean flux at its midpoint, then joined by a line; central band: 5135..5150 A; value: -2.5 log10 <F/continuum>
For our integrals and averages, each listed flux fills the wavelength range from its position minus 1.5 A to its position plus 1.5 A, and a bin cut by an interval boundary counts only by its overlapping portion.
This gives 0.34 mag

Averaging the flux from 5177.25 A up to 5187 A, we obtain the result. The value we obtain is 13.4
